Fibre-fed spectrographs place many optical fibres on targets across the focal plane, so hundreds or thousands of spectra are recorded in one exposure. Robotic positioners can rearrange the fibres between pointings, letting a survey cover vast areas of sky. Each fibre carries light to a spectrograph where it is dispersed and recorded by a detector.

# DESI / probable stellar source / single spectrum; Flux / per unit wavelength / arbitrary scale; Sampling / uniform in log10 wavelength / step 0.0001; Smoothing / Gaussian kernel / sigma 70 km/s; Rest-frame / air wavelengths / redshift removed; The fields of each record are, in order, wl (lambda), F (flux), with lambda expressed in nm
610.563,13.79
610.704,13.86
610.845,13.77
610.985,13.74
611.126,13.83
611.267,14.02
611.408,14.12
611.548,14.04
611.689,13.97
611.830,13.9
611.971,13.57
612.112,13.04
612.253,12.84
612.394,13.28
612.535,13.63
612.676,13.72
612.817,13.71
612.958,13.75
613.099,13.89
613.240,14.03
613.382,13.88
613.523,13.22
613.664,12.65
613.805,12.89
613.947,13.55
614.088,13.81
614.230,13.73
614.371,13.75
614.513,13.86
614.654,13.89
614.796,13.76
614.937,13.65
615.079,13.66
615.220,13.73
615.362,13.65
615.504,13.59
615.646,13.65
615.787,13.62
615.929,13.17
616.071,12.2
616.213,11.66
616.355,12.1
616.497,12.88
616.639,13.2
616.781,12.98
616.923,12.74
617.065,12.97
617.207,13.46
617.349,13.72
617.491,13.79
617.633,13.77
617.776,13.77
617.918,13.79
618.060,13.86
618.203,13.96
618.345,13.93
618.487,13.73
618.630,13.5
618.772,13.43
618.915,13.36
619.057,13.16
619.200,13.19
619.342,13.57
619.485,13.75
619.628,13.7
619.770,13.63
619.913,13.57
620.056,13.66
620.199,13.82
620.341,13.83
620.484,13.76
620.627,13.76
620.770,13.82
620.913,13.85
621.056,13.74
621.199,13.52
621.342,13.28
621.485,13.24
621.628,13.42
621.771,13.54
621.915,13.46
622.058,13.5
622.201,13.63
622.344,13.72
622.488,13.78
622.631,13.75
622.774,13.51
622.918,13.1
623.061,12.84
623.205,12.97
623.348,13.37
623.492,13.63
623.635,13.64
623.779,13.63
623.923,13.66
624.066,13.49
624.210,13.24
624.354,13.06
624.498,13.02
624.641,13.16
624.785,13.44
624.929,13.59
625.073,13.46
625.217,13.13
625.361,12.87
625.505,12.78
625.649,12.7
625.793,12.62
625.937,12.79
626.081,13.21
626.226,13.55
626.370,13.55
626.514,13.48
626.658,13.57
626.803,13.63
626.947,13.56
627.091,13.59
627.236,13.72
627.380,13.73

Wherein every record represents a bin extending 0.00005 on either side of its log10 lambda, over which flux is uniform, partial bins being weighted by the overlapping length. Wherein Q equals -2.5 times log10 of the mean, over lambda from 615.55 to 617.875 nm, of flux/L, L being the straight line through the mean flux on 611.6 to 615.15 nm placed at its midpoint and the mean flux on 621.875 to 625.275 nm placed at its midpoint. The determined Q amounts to 0.03 mag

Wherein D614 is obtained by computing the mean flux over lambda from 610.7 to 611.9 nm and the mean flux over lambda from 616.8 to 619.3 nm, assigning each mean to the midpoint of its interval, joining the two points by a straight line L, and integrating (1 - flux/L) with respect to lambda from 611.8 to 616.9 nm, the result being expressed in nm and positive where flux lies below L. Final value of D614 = 0.13 nm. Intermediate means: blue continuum 13.9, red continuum 13.5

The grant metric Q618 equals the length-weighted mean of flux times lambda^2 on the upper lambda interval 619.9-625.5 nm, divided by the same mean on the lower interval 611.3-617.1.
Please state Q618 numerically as 1.03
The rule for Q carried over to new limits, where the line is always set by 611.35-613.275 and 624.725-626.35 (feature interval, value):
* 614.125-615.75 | -0.01 mag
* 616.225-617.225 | 0.06 mag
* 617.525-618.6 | -0.03 mag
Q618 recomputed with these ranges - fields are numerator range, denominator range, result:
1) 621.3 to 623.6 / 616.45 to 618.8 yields 1.01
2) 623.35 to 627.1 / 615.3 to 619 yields 1.02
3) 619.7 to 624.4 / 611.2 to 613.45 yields 1.02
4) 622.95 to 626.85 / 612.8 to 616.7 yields 1.02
